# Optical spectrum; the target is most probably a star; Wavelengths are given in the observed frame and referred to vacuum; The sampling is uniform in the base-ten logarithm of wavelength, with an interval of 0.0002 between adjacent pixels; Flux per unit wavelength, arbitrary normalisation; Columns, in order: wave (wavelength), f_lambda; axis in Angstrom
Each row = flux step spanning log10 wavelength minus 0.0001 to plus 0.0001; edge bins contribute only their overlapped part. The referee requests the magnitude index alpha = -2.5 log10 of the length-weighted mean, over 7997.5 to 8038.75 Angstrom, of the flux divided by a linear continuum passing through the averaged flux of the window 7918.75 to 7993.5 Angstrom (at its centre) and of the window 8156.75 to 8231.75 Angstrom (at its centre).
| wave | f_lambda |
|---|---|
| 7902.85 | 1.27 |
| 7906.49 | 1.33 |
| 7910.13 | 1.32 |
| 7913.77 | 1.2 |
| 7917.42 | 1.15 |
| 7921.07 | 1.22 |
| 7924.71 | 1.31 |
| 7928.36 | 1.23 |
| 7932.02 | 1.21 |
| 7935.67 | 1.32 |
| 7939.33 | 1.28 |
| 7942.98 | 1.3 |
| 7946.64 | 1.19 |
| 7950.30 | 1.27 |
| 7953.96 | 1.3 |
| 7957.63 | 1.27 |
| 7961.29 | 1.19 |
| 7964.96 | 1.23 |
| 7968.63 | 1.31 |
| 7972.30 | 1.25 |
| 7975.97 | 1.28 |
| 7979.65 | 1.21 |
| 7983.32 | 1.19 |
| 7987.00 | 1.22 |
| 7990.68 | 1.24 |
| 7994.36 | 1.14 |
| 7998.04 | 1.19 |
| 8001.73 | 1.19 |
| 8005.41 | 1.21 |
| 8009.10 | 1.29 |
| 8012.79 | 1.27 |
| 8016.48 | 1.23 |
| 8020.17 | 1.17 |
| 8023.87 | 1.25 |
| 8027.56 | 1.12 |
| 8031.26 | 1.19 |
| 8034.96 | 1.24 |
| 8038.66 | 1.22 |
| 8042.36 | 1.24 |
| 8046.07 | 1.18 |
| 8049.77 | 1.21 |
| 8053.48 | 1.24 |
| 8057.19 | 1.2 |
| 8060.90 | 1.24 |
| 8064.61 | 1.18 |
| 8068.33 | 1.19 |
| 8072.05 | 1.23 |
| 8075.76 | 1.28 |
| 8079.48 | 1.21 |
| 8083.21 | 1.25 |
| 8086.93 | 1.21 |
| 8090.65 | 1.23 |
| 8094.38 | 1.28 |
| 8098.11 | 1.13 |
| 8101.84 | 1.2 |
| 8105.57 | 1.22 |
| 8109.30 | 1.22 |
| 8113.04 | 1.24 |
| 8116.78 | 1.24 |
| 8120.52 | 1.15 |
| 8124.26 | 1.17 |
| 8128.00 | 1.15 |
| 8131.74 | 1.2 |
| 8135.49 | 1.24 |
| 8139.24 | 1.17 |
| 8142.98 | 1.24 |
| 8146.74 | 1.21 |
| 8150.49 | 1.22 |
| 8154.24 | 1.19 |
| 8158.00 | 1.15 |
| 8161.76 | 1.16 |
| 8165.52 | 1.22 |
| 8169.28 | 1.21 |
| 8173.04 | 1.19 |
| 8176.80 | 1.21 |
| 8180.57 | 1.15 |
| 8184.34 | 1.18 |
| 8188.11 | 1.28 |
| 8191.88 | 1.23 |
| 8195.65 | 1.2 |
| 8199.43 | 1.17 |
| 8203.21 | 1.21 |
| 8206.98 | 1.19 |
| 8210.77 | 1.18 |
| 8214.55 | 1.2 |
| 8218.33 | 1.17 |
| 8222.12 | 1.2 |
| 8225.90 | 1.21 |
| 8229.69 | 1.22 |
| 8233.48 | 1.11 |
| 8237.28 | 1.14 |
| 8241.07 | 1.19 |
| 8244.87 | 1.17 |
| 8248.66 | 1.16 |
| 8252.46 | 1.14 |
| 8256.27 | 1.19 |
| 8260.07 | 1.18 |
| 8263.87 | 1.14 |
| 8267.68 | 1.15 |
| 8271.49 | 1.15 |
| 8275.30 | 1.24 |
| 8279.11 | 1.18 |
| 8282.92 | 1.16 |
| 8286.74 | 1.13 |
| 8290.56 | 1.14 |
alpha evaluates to 0.02 mag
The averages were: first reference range 1.25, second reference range 1.2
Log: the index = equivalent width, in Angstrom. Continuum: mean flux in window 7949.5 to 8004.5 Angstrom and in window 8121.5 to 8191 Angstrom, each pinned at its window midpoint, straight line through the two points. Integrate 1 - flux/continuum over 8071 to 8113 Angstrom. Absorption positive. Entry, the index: -0.5 Angstrom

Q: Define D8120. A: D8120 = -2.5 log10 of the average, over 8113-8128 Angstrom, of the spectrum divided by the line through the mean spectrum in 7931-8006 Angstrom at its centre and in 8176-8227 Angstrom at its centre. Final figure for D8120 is 0.021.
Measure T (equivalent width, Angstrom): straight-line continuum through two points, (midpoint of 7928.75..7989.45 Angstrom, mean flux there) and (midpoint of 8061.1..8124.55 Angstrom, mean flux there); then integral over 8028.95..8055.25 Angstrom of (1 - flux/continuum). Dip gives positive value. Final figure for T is 0.3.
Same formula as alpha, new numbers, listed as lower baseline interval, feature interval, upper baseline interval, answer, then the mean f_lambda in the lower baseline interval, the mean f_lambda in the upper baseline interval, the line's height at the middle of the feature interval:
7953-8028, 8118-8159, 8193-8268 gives 0.004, 1.23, 1.18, 1.2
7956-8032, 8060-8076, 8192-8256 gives -0.009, 1.22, 1.18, 1.21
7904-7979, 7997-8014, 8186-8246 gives 0.010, 1.26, 1.19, 1.24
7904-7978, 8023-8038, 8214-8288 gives 0.031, 1.26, 1.17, 1.23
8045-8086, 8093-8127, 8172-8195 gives 0.011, 1.22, 1.21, 1.21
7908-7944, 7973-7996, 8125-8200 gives 0.022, 1.25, 1.2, 1.24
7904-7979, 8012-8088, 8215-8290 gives 0.010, 1.26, 1.17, 1.23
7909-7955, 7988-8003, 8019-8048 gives 0.027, 1.25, 1.2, 1.22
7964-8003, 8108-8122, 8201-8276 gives -0.013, 1.22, 1.18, 1.2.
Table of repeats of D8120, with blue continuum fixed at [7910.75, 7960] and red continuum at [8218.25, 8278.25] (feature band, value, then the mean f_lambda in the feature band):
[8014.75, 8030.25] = 0.033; 1.19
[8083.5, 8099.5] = -0.006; 1.22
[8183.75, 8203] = -0.025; 1.21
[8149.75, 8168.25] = 0.007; 1.19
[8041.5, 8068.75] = 0.010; 1.21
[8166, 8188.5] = -0.008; 1.2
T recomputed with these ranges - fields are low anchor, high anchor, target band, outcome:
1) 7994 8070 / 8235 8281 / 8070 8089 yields -0.53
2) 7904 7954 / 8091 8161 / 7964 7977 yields -0.24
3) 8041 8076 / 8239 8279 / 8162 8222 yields -0.61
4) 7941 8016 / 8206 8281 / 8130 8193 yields -0.44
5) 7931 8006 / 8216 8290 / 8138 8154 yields -0.19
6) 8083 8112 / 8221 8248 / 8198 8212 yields -0.04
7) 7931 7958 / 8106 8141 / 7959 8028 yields 1.52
